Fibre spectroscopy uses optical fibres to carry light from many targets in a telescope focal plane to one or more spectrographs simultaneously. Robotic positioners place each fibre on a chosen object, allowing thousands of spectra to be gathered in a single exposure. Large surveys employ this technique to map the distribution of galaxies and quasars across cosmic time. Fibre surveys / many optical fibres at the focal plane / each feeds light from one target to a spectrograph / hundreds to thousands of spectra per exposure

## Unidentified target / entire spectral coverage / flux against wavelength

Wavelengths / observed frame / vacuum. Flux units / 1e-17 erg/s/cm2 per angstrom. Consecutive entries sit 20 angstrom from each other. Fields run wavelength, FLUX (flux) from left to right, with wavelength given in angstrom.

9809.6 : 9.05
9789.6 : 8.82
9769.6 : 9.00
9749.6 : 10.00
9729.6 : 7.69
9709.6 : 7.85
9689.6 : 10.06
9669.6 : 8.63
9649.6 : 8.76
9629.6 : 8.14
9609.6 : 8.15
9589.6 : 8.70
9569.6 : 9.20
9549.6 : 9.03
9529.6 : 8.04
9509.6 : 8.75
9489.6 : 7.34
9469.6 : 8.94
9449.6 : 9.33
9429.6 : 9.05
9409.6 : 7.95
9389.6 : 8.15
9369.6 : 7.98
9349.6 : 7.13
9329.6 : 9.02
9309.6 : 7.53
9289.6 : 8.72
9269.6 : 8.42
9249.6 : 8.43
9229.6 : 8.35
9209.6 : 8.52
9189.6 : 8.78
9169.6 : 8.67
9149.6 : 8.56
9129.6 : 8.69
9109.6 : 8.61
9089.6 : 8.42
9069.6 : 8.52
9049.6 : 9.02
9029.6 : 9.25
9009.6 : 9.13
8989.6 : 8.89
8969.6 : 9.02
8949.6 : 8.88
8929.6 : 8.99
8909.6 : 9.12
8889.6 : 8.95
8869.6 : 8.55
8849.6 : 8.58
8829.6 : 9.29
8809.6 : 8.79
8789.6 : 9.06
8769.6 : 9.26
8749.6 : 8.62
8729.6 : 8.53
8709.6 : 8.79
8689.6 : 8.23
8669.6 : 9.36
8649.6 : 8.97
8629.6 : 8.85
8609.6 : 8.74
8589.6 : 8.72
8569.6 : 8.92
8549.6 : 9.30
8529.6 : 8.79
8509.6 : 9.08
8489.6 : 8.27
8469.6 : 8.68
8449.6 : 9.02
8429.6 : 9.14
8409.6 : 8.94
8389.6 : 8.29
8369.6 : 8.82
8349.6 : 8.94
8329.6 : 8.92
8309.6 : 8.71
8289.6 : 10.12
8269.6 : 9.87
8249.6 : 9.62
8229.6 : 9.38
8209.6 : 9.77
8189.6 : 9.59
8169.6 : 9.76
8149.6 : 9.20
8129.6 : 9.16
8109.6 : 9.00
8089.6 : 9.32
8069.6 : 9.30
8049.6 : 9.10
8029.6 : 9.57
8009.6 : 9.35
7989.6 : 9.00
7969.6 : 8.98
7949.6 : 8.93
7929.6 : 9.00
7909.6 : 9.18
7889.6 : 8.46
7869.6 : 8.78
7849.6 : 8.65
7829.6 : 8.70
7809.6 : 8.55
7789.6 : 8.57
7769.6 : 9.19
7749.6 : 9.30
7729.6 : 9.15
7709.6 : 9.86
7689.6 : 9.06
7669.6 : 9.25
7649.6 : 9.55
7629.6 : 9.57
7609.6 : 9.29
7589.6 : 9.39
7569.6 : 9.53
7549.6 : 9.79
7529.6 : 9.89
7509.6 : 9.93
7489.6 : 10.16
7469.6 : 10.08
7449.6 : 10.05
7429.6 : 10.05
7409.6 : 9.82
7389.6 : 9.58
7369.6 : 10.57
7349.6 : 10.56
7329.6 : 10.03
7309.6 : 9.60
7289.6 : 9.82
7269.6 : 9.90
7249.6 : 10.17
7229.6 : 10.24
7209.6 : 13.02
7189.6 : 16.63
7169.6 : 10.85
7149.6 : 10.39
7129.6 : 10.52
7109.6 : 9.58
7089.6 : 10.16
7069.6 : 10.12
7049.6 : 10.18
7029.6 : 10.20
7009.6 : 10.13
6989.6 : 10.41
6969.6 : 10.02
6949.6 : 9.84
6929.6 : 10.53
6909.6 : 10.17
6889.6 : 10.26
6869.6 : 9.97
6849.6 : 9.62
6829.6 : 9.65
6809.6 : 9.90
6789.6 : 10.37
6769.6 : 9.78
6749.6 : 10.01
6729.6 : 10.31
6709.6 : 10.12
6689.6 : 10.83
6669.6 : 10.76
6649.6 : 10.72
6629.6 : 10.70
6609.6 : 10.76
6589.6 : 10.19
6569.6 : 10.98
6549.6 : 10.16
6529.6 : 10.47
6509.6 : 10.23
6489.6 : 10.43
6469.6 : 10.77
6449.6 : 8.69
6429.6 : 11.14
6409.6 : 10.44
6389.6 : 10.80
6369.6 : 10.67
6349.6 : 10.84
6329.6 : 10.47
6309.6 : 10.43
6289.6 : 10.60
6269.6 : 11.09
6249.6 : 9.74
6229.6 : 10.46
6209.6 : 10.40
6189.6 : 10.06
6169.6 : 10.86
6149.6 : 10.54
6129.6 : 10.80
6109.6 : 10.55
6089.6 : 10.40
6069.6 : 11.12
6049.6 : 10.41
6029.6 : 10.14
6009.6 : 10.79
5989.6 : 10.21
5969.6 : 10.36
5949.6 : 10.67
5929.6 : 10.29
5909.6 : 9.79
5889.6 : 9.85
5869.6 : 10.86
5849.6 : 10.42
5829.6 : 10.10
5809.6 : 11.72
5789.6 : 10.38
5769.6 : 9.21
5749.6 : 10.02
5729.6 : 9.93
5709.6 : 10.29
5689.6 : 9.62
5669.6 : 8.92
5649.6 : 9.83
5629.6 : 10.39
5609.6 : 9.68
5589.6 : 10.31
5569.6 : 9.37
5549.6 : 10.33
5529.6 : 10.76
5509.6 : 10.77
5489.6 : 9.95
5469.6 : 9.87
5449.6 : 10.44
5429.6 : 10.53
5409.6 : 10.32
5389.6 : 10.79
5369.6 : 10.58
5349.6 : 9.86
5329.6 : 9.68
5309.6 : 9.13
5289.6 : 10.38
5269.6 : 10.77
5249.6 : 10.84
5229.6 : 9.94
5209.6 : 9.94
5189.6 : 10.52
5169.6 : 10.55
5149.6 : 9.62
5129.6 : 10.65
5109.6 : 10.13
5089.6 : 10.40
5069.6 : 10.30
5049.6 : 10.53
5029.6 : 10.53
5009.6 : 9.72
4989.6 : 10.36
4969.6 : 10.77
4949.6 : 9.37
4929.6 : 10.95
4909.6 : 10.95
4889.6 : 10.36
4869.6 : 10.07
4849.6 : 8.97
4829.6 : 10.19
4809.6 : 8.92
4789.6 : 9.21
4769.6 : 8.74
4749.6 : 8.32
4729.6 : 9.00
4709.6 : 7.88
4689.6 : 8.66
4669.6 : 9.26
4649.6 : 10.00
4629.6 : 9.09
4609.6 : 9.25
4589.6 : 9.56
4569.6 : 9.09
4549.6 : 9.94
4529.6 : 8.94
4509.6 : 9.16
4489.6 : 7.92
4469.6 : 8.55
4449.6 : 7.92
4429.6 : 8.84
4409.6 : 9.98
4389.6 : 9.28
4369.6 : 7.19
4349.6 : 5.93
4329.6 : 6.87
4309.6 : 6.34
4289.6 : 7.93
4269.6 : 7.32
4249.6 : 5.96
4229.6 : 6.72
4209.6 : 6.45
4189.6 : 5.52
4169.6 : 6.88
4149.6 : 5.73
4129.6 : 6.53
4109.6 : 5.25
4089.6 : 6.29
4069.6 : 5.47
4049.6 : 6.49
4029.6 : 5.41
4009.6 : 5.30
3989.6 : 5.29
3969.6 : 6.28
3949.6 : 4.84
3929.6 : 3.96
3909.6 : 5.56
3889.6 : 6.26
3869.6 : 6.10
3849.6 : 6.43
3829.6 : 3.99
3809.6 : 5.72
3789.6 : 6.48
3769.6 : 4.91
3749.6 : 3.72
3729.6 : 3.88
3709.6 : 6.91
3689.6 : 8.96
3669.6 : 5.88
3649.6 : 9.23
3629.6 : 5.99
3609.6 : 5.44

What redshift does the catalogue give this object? 0.094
